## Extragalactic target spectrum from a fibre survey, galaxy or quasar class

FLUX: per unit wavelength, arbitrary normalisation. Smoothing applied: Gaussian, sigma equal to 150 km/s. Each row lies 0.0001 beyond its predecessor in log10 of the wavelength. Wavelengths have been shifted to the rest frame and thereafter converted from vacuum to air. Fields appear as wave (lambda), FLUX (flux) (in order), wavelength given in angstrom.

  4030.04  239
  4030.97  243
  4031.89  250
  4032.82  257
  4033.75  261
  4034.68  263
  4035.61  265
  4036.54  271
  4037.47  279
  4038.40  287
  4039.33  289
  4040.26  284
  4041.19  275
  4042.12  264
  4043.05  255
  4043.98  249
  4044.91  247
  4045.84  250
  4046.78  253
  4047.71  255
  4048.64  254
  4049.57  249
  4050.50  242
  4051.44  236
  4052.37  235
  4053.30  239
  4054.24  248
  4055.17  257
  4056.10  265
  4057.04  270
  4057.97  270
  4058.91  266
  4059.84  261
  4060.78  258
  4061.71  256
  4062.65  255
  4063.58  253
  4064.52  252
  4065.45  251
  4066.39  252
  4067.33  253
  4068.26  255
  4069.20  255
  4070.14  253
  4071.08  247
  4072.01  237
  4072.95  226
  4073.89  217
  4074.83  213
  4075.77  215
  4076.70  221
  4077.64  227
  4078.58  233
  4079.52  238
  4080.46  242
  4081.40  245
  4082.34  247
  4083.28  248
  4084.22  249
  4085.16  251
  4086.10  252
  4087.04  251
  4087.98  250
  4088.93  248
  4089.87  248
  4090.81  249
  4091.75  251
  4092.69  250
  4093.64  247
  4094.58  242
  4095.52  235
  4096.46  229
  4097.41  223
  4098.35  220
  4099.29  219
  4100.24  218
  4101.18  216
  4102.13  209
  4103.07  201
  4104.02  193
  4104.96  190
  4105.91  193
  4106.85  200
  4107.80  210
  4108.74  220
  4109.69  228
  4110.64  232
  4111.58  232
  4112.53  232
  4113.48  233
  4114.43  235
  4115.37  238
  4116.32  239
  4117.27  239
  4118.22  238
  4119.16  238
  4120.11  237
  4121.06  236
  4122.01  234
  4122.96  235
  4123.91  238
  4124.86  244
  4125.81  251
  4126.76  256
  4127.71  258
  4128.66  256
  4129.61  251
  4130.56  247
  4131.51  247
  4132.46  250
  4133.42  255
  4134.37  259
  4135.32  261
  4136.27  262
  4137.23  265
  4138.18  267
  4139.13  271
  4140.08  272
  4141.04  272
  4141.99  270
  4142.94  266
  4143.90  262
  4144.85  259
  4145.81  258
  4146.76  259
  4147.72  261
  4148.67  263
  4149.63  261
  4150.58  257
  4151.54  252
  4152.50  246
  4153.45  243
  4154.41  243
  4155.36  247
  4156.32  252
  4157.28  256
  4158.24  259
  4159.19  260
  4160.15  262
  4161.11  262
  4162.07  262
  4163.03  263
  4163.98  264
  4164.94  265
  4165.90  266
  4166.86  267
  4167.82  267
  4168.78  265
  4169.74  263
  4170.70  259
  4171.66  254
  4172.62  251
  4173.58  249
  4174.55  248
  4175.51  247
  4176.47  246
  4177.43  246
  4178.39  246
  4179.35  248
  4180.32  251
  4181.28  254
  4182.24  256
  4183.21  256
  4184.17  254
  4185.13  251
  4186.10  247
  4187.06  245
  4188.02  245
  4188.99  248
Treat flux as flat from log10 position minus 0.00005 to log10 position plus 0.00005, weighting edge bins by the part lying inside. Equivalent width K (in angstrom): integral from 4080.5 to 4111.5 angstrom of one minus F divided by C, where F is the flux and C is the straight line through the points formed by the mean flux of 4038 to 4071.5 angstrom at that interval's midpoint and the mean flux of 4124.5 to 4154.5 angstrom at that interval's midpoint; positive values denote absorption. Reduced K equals 3.2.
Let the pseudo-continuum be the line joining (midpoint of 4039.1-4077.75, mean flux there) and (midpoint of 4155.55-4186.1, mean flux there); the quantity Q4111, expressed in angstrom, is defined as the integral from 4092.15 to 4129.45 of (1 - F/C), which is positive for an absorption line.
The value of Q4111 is 3.4 angstrom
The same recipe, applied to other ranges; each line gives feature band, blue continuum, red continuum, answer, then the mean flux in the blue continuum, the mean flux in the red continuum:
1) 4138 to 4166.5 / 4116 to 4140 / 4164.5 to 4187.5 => -0.90 angstrom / 250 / 254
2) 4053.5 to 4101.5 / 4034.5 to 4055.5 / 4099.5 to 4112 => -2.25 angstrom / 258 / 211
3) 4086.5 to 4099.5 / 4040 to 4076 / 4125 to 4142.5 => 0.71 angstrom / 251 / 259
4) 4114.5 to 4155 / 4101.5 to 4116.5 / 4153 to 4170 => -2.52 angstrom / 217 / 259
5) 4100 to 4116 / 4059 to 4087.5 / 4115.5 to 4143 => 2.07 angstrom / 244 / 252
